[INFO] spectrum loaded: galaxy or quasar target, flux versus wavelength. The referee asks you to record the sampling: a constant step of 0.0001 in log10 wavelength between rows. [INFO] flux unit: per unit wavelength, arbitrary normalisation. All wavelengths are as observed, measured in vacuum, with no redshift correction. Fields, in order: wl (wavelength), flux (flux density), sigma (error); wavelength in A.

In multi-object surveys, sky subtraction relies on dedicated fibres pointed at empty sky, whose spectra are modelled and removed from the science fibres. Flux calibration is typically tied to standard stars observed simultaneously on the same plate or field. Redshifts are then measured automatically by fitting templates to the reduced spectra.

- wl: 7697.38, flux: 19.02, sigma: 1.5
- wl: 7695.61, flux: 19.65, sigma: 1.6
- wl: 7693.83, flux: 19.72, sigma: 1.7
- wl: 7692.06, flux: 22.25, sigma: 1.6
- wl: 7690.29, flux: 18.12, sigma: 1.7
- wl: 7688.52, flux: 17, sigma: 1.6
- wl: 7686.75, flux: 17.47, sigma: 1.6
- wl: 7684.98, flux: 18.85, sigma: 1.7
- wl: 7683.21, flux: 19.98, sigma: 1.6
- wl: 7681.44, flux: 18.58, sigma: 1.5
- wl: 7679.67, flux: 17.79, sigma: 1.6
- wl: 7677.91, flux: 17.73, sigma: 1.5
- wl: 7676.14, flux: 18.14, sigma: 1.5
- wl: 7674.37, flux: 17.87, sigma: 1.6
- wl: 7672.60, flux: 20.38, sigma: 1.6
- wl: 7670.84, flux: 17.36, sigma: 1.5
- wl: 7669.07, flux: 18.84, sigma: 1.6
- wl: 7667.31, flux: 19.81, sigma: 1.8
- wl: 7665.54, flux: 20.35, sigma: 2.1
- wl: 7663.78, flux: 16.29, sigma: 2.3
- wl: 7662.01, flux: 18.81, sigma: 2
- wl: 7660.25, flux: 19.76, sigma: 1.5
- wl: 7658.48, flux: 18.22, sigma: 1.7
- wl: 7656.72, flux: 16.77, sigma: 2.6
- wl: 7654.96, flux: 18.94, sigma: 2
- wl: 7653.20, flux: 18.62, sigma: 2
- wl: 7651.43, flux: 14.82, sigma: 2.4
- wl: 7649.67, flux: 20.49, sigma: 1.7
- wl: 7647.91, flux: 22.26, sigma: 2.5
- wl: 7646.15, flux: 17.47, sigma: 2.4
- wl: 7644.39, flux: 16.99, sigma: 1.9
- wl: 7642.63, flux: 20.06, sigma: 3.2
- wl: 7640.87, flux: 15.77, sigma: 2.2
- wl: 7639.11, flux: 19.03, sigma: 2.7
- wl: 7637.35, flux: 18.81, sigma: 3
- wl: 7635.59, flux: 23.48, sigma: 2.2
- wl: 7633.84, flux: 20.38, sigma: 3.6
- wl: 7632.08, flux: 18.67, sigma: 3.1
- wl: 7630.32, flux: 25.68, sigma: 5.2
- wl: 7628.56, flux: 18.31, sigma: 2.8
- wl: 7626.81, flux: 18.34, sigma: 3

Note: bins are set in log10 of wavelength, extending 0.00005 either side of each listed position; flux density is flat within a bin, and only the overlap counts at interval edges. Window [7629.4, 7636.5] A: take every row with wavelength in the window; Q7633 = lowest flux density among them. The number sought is 18.67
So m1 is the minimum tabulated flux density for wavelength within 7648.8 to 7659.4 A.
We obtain 14.82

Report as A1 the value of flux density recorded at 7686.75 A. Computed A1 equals 17.47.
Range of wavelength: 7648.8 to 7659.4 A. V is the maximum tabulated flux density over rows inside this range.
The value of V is 20.49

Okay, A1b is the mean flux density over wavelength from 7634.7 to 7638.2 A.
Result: 21.2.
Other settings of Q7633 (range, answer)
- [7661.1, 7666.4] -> 16.29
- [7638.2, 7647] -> 15.77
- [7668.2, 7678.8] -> 17.36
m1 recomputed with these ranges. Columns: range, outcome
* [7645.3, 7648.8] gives 17.47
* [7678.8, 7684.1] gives 17.79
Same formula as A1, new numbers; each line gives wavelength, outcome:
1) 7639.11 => 19.03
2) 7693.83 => 19.72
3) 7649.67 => 20.49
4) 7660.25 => 19.76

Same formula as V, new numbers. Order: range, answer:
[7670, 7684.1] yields 20.38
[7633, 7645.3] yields 23.48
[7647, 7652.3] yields 22.26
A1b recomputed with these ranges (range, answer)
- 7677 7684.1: 18.5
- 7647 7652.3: 19.2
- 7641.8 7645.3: 18.5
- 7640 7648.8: 18.5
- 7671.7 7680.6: 18.4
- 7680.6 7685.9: 19.1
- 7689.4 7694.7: 20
